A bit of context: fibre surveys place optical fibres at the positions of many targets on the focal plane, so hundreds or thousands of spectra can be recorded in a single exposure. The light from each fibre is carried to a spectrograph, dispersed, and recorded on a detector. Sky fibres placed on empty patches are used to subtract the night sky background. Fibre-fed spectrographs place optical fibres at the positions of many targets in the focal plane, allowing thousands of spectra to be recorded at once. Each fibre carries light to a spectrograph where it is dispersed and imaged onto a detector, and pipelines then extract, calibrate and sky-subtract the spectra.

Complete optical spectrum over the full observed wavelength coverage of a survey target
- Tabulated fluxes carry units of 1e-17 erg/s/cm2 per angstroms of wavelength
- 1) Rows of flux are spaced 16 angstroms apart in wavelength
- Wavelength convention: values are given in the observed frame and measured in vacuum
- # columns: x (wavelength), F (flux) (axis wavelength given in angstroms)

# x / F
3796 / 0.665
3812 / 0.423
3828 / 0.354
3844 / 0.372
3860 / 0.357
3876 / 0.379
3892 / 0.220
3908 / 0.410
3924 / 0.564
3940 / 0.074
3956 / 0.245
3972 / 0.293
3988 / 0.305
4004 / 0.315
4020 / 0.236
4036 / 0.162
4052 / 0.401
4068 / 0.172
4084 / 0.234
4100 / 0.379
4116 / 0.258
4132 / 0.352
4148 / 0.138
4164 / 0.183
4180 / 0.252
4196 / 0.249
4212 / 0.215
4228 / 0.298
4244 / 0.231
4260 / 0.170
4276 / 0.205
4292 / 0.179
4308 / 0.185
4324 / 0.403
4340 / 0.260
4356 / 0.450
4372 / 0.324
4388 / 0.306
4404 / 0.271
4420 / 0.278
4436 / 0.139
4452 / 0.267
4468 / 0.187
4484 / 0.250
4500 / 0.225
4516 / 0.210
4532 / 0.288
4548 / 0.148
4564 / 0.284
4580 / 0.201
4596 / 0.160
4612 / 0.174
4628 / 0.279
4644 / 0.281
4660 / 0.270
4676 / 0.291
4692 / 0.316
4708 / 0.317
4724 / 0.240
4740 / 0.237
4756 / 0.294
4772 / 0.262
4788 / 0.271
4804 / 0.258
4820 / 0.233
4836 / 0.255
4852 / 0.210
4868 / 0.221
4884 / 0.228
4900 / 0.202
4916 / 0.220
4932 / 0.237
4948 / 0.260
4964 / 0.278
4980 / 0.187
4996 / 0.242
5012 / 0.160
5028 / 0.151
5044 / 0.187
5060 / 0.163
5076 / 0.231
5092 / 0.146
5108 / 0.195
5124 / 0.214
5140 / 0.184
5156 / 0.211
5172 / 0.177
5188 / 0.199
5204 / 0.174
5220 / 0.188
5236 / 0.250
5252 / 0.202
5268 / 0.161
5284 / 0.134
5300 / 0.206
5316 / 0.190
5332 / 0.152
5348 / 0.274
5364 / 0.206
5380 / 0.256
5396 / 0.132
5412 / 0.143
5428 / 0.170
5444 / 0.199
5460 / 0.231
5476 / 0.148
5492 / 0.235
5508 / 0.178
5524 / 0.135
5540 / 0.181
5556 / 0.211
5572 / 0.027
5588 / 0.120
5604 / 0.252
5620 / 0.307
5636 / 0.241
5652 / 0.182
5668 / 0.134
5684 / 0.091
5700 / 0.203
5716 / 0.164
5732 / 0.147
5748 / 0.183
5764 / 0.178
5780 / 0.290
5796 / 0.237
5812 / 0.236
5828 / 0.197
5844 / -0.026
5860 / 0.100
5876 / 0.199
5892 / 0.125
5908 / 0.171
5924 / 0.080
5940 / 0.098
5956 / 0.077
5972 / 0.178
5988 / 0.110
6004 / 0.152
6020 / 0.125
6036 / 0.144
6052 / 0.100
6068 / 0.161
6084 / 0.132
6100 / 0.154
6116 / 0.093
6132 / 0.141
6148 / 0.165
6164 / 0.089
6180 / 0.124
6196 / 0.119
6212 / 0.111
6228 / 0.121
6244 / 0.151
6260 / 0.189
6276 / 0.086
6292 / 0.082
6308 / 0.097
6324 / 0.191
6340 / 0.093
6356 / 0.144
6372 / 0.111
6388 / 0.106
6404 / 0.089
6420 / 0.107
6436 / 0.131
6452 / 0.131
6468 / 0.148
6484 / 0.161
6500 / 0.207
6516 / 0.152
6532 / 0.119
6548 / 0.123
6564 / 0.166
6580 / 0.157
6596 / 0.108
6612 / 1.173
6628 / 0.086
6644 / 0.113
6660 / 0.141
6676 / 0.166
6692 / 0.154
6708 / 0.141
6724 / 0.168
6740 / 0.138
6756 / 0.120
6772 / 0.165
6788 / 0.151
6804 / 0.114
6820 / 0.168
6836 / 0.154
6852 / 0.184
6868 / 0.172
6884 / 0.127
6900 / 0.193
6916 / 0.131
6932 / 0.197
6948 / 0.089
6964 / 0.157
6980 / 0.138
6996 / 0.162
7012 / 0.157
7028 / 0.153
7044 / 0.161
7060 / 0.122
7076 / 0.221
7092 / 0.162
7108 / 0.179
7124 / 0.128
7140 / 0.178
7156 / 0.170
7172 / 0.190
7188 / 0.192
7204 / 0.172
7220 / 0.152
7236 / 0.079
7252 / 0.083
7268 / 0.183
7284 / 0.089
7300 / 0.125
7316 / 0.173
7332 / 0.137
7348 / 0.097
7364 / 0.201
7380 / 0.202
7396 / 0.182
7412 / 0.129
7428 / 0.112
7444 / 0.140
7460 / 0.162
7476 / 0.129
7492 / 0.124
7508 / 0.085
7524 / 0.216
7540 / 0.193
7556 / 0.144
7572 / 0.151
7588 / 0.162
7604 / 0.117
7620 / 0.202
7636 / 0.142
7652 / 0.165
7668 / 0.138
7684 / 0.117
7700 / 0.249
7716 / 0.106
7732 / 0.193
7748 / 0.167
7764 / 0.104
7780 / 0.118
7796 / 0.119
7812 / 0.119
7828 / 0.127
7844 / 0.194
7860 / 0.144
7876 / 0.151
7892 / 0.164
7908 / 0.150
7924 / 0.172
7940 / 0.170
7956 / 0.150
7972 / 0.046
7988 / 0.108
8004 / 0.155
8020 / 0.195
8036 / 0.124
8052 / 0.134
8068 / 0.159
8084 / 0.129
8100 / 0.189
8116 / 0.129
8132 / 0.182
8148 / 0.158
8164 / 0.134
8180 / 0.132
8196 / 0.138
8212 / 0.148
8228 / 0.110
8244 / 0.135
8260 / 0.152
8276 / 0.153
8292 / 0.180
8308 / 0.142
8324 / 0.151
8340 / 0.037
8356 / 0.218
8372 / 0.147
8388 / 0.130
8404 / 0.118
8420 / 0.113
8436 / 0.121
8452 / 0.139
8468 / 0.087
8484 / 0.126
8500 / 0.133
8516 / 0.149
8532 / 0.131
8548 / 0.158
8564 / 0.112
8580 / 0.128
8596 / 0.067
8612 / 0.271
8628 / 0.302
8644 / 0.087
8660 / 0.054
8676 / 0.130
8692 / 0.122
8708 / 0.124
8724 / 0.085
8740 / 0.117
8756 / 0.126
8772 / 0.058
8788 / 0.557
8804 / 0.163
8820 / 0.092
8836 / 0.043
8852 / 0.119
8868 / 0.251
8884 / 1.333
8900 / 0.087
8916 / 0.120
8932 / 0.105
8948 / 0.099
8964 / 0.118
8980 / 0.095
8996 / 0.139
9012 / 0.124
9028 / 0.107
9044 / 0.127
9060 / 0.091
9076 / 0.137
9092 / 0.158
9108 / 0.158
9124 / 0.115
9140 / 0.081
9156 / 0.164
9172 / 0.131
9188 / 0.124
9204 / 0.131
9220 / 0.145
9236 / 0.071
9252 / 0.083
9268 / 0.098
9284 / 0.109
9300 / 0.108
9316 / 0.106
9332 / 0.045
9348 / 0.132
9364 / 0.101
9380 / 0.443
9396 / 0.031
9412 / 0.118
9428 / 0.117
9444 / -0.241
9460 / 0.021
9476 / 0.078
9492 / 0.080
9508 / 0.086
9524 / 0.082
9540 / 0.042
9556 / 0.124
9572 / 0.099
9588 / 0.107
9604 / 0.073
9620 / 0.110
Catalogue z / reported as 0.773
